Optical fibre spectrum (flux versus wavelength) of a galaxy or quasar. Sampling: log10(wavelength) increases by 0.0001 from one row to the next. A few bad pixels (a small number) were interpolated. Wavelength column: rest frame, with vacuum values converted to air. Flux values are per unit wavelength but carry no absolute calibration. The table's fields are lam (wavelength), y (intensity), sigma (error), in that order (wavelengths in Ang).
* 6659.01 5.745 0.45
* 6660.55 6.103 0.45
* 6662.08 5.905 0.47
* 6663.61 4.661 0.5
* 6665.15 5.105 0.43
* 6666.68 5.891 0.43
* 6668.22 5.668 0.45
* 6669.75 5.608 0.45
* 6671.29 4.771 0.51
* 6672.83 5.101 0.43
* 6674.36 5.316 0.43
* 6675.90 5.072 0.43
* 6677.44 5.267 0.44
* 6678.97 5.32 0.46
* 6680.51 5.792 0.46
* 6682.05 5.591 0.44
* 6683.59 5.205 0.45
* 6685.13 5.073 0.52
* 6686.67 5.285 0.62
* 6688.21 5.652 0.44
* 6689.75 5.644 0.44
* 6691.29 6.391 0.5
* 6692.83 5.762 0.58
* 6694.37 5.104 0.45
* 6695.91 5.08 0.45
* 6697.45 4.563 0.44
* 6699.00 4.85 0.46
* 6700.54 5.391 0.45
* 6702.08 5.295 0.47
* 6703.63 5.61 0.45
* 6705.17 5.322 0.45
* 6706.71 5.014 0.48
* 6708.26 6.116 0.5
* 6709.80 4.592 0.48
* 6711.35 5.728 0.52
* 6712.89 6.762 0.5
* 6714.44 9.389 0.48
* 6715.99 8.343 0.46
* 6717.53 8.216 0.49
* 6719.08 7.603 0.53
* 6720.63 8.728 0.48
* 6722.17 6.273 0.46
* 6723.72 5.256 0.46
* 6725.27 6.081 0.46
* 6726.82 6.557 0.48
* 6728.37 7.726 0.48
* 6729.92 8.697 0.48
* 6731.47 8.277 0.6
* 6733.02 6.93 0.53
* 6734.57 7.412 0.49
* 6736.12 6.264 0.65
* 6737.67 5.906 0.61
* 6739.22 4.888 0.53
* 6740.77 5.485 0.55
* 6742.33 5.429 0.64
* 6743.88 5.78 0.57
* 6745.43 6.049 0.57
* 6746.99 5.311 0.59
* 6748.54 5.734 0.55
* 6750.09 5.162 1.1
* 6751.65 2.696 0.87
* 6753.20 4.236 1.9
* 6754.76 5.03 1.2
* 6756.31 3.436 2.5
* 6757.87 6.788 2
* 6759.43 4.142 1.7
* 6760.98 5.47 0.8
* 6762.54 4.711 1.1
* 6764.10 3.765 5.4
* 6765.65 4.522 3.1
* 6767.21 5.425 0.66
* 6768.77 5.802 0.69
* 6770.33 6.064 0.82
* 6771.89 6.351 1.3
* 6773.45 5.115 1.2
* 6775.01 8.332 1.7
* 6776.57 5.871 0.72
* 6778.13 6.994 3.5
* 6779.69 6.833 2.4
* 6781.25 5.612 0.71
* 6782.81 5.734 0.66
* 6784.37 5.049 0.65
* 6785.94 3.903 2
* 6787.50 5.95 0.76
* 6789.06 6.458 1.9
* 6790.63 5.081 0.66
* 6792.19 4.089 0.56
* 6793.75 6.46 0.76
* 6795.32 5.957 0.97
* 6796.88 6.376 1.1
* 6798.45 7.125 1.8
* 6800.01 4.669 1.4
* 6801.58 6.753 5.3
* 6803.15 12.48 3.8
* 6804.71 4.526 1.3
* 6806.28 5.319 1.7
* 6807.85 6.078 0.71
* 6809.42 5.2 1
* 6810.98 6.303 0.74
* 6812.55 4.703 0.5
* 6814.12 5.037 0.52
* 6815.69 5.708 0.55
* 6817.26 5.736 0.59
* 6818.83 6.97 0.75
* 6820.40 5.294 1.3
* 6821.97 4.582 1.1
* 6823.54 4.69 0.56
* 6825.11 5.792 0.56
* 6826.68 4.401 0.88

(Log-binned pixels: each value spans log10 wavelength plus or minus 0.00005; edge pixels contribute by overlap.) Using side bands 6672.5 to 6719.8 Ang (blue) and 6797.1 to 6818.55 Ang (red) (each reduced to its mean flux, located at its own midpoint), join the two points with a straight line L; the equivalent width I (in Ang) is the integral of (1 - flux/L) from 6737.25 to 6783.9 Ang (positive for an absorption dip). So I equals 4.6 Ang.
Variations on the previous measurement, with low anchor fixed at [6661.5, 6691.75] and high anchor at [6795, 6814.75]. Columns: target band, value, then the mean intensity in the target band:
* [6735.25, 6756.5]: 2.47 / 5.16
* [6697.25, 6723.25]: -3.45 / 6.37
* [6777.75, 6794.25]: 1.31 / 5.61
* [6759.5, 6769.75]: 1.79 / 4.92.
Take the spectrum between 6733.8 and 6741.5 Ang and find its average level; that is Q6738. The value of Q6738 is 6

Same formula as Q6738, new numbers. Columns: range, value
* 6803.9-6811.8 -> 5.52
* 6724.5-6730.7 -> 7.26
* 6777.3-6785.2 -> 6.03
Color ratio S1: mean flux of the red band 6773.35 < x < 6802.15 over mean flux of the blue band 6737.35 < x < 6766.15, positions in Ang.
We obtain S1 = 1.19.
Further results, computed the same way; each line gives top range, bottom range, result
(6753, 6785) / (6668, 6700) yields 1.03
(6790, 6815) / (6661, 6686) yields 1.13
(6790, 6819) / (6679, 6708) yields 1.12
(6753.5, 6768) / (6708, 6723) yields 0.66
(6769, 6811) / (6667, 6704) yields 1.14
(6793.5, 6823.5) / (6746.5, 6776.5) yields 1.16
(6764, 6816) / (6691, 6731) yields 0.93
